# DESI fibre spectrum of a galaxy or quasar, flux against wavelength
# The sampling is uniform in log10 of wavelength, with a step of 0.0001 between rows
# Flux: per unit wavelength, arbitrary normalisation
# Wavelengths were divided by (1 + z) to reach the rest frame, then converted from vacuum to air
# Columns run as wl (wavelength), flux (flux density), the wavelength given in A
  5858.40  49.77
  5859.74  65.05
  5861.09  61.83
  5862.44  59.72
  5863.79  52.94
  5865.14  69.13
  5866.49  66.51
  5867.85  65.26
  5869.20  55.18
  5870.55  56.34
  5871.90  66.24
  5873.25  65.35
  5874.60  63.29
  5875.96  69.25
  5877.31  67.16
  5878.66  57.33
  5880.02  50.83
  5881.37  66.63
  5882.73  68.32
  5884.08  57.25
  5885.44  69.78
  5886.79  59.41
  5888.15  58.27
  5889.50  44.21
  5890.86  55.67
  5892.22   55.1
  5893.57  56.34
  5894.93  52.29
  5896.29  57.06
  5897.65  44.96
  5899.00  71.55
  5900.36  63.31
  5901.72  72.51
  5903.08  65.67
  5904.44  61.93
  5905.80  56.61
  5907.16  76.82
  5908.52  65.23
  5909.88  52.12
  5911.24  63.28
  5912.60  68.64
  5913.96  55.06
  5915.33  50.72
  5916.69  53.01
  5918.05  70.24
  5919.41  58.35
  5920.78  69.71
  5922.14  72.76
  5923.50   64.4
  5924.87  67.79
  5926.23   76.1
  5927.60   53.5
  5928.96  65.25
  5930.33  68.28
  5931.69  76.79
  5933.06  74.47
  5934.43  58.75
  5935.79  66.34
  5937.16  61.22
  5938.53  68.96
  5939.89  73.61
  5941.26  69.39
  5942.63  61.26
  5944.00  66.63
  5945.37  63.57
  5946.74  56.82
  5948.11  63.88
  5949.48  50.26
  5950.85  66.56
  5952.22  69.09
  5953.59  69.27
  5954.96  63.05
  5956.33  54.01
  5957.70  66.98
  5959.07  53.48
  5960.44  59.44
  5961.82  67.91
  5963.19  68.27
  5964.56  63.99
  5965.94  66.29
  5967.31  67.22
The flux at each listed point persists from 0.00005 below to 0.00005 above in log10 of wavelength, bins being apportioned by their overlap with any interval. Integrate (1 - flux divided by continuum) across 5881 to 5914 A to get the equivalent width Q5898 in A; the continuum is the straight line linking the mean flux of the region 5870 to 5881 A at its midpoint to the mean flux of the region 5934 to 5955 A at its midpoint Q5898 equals 1.1 A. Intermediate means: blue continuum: 62.2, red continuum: 64.4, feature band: 60.8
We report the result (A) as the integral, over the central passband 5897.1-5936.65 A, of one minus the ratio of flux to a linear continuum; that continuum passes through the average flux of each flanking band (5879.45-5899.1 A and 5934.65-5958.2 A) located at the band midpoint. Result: -2.4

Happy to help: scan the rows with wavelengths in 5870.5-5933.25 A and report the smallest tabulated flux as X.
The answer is 44.21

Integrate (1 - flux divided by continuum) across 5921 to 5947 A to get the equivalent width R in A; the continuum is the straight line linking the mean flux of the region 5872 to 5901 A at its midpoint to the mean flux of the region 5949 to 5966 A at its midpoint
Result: -2.1 A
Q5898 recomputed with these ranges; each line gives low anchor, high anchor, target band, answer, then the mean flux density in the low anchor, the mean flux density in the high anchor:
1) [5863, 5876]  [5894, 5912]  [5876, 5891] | 0.5 A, 62.6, 61.8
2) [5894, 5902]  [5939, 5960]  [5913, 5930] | -0.6 A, 59.5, 63.2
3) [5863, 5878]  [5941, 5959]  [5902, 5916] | 0.2 A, 63.3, 62.7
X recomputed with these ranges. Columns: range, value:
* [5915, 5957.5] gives 50.26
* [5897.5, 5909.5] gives 44.96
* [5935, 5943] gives 61.22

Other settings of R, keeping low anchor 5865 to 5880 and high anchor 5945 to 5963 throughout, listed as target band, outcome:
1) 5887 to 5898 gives 1.6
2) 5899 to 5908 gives -0.6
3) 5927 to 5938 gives -0.6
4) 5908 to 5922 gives 0.3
